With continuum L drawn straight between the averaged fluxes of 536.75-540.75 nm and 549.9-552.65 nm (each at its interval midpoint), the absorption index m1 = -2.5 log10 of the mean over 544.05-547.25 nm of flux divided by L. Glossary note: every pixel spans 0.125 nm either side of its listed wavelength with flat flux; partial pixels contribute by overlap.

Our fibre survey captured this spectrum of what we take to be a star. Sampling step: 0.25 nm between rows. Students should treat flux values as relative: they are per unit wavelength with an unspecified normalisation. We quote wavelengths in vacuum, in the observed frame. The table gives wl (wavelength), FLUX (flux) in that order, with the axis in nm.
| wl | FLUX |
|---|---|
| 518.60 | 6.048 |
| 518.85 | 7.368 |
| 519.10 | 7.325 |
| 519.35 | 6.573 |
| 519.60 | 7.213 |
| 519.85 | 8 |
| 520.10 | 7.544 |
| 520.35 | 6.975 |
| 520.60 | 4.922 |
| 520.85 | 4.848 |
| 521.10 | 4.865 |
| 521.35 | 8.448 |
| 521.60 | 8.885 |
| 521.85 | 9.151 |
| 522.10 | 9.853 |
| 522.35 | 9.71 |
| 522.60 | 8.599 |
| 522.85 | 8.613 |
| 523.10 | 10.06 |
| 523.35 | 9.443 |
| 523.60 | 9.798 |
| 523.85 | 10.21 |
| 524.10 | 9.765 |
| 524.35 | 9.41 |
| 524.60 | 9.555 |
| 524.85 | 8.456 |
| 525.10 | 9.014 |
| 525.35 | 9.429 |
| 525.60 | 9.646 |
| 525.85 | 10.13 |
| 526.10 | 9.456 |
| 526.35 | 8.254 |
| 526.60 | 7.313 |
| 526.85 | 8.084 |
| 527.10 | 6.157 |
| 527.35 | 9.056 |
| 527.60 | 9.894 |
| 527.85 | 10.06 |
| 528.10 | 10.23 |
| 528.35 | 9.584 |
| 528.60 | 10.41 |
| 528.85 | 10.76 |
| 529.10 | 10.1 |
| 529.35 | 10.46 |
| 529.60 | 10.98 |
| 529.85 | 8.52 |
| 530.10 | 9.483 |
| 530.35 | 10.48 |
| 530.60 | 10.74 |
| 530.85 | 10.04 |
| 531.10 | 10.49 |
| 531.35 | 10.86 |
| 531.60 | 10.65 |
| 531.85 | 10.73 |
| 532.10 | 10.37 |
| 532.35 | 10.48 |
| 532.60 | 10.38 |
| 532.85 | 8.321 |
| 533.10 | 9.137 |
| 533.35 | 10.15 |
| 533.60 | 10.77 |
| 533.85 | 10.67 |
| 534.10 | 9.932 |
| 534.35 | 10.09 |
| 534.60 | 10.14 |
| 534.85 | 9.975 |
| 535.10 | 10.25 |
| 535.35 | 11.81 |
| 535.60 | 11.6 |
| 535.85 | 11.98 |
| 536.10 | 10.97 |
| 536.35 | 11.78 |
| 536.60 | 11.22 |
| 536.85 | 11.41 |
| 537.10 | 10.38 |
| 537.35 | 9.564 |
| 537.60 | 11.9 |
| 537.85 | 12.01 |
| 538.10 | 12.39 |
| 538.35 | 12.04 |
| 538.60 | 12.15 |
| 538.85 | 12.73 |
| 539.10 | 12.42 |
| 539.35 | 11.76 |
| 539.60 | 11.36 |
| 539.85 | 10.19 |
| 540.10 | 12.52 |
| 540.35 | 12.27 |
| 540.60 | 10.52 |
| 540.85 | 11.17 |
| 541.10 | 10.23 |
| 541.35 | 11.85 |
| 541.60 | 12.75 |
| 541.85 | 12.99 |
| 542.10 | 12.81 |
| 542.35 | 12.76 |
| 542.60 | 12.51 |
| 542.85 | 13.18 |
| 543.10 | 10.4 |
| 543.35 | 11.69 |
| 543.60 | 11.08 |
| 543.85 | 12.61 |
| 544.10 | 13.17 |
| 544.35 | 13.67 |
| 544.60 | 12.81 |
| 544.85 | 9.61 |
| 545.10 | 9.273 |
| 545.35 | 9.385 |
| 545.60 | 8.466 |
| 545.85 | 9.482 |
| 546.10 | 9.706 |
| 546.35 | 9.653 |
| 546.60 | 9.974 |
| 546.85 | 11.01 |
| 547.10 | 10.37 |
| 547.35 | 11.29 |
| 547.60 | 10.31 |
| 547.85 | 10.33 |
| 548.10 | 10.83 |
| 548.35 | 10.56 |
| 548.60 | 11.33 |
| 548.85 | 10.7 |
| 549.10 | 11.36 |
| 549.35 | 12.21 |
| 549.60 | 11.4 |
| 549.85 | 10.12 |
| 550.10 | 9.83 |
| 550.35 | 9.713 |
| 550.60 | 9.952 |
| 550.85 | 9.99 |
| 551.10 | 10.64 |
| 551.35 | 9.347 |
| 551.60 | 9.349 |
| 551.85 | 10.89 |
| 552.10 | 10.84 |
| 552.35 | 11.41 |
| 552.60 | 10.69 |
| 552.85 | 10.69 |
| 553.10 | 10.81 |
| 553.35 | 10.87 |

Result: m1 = 0.04 mag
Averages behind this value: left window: 11.6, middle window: 10.4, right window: 10.2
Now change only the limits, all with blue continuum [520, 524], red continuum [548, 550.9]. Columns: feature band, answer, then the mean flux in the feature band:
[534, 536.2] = -0.14 mag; 10.8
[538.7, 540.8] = -0.19 mag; 11.7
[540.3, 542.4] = -0.19 mag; 11.9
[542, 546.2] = -0.11 mag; 11.3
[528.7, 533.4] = -0.13 mag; 10.2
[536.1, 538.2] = -0.18 mag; 11.3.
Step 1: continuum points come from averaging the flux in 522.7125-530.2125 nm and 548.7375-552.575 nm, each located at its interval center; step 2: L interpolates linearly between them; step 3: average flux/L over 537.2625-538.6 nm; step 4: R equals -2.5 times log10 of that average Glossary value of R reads -0.18 mag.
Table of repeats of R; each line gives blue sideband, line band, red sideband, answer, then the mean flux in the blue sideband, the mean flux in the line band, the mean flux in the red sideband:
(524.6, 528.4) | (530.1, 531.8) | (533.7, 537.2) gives -0.06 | 8.99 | 10.5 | 10.9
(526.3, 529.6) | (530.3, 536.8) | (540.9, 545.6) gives -0.03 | 9.35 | 10.5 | 11.7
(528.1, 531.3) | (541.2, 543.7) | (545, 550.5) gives -0.18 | 10.2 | 12.2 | 10.3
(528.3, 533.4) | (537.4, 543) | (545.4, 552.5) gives -0.17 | 10.2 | 12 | 10.4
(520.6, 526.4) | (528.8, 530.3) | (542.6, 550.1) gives -0.07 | 8.86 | 10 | 10.9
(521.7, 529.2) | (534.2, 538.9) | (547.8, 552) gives -0.14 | 9.34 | 11.3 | 10.5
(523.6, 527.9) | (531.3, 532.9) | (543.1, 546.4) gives -0.07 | 9.06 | 10.3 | 10.8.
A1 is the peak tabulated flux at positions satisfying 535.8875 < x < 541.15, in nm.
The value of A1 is 12.73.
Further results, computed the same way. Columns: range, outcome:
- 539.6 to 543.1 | 13.18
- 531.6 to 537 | 11.98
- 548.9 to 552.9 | 12.21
